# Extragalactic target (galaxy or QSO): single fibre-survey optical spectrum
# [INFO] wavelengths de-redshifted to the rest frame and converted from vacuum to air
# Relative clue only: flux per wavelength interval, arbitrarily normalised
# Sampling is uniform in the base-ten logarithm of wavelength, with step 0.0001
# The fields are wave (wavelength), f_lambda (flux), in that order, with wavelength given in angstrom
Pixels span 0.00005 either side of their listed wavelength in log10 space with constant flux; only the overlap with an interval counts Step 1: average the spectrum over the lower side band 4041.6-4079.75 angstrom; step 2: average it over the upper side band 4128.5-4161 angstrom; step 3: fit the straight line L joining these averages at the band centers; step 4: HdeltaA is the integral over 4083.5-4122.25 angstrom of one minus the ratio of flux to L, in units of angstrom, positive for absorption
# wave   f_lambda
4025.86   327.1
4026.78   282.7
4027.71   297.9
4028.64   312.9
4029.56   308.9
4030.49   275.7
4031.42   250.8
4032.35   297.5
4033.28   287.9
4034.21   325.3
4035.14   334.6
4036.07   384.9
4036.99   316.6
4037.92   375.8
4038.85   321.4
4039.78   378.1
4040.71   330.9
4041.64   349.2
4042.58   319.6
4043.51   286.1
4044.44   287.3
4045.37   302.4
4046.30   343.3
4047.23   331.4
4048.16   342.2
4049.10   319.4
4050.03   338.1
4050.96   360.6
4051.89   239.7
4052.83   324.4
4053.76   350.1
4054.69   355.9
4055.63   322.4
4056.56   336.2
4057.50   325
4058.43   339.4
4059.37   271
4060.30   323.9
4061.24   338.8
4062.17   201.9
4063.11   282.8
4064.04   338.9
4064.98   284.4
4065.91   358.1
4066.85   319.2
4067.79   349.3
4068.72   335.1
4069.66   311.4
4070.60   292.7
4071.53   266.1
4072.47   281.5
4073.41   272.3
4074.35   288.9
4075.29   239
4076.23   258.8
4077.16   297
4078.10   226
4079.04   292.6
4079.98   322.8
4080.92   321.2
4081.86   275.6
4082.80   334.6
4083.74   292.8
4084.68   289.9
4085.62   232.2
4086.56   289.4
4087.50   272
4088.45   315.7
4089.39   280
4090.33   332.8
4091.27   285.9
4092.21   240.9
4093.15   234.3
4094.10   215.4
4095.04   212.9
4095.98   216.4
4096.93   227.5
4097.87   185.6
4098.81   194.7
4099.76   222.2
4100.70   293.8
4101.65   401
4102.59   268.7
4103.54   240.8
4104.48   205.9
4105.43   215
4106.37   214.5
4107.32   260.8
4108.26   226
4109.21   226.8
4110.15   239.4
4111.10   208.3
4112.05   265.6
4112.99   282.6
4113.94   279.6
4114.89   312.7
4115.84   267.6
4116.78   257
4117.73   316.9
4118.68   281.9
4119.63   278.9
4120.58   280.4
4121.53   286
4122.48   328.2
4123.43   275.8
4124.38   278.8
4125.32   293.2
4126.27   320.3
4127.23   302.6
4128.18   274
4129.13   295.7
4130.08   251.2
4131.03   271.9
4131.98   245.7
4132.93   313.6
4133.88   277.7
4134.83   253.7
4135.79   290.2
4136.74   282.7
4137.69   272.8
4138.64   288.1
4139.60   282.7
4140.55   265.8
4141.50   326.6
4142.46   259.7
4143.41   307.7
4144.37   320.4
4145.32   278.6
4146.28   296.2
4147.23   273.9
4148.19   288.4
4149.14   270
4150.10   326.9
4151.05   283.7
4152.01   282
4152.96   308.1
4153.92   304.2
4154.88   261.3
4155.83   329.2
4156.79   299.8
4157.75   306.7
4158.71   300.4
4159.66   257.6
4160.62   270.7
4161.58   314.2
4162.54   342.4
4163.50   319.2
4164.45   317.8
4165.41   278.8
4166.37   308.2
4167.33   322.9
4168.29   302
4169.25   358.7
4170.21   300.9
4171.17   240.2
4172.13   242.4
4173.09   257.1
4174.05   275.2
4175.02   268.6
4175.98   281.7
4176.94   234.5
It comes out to 4.8 angstrom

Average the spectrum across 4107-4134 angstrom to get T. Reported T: 276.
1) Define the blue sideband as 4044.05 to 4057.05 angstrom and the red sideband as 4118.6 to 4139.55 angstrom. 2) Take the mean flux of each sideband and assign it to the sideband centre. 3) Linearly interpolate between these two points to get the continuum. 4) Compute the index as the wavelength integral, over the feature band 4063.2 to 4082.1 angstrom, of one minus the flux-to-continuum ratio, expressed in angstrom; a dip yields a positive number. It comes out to 1.0 angstrom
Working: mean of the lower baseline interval 325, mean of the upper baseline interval 284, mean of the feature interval 297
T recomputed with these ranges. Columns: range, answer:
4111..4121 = 278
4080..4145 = 272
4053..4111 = 279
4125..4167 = 291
